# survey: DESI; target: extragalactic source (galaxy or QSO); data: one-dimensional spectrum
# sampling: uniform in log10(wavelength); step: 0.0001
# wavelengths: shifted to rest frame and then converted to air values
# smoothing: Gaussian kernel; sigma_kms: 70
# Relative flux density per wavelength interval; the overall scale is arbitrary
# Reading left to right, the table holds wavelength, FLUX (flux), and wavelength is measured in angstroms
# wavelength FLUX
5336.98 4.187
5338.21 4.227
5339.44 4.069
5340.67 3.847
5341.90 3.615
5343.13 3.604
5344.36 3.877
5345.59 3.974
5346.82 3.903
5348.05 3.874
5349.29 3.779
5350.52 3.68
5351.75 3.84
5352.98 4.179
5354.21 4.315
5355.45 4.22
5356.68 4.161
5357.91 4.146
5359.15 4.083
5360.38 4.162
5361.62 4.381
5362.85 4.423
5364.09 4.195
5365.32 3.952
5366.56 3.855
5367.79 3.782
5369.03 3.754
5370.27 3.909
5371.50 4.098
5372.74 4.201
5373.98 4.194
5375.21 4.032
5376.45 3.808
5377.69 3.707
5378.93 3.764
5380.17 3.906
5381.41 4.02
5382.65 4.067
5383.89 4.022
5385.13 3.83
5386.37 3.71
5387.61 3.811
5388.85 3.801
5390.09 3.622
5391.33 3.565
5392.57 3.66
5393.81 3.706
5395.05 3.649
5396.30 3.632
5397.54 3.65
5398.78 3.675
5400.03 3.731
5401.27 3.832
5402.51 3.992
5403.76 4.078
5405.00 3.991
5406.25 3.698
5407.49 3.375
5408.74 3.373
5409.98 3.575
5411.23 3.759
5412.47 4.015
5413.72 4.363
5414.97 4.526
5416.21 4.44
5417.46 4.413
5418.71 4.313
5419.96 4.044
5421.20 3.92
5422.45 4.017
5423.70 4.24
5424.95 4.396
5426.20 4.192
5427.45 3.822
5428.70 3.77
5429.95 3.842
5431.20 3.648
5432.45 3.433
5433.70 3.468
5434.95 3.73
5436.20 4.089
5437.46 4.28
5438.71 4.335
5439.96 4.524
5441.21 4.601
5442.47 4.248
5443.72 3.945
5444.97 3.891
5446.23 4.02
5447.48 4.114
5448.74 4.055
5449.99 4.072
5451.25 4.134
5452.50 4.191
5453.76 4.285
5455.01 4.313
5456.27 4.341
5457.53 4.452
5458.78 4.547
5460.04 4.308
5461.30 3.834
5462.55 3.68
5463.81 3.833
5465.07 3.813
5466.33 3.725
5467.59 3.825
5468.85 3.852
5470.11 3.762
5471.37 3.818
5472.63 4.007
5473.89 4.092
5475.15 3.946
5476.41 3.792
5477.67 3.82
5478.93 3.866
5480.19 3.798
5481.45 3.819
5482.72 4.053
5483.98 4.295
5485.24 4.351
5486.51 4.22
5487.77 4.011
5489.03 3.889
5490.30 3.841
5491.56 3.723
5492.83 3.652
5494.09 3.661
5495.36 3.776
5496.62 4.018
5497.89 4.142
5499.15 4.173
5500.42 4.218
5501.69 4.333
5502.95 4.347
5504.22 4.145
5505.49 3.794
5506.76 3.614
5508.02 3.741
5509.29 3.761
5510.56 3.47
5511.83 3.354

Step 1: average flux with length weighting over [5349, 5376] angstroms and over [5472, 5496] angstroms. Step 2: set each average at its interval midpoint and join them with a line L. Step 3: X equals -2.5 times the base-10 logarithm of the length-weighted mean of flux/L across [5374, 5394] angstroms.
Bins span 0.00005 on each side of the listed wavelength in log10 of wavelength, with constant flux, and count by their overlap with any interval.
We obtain 0.06 mag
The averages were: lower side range 4.06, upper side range 3.93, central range 3.83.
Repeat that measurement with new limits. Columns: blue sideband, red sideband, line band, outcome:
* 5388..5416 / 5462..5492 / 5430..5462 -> -0.07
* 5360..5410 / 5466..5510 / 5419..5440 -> -0.02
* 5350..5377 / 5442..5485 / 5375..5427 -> 0.04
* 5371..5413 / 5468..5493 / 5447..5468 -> -0.05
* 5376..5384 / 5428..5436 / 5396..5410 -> 0.02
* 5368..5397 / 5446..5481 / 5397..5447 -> -0.02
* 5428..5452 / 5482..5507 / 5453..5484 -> 0.01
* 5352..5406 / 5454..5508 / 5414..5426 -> -0.08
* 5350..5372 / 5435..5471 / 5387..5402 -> 0.11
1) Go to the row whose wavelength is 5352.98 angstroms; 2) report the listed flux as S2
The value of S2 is 4.179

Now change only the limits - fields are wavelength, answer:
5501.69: 4.333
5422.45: 4.017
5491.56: 3.723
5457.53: 4.452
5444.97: 3.891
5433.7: 3.468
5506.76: 3.614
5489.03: 3.889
